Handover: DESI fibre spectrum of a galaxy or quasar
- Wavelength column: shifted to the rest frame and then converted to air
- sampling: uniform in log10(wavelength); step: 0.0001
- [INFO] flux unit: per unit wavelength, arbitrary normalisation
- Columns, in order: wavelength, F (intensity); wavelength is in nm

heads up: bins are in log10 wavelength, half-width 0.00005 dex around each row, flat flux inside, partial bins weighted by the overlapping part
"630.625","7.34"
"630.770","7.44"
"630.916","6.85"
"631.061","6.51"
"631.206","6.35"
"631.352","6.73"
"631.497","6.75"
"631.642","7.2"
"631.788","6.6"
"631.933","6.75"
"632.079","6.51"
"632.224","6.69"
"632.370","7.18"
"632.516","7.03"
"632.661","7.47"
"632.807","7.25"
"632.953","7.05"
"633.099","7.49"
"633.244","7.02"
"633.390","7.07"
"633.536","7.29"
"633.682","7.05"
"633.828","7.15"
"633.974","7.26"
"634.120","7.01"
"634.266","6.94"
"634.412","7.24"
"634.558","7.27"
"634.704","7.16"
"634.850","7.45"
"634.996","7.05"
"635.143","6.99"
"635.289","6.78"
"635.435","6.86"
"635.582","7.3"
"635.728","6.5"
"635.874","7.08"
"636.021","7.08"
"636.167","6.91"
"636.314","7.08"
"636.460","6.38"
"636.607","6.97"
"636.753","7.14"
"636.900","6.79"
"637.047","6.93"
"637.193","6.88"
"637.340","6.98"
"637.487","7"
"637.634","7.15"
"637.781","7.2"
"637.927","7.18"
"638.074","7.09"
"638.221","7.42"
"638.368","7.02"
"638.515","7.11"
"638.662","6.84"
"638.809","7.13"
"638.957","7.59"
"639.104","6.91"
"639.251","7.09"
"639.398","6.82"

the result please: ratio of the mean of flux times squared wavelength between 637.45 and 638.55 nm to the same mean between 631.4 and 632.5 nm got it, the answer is 1.07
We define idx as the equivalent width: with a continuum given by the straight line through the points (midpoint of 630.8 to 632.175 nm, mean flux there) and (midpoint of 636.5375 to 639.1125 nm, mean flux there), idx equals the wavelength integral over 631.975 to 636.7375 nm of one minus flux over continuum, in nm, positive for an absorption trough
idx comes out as -0.12 nm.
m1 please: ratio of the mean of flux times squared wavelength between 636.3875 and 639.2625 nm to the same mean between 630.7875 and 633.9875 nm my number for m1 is 1.0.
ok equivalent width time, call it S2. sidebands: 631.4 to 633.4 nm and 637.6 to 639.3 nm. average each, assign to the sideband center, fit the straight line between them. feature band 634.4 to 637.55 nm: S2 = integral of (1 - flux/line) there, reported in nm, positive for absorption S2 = 0.04 nm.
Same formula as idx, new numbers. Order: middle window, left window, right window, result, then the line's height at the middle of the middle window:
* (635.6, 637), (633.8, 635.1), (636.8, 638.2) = 0.038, 7.09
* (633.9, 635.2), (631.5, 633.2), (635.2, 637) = -0.038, 6.95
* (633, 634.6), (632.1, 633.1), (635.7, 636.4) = -0.024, 7.05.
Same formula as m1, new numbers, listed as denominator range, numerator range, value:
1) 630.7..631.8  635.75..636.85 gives 1.03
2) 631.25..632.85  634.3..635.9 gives 1.03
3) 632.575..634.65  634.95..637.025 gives 0.97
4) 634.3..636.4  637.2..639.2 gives 1.02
